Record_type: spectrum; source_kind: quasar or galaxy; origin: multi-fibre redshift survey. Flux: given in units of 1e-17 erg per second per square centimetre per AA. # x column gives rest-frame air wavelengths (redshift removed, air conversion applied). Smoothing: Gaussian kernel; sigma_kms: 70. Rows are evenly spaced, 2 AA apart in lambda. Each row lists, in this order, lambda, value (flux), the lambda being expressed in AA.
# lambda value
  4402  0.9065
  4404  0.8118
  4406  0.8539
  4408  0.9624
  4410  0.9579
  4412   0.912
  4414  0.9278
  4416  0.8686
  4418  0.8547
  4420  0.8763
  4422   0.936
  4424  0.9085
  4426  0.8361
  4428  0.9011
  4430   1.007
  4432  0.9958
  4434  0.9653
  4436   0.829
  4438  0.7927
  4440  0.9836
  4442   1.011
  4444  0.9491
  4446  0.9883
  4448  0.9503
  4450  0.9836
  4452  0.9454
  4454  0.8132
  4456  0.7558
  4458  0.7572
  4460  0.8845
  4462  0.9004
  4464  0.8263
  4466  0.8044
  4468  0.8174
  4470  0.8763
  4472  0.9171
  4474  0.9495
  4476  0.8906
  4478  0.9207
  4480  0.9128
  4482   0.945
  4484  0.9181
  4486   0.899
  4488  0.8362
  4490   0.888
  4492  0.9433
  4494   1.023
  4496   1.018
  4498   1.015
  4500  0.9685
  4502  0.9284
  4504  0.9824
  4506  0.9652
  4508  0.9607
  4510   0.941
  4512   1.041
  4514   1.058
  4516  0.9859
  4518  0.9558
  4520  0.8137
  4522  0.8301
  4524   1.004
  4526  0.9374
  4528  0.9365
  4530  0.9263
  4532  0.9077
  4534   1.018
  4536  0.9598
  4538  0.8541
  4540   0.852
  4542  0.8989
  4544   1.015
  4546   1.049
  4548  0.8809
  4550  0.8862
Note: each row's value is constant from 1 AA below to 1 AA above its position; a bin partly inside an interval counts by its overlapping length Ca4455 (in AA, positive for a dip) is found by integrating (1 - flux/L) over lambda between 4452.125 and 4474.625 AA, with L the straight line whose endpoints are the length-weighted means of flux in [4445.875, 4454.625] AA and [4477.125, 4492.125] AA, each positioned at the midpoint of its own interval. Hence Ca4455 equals 1.9 AA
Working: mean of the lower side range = 0.936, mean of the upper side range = 0.906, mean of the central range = 0.848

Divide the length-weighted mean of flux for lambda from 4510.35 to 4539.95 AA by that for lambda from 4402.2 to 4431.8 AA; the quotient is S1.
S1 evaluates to 1.04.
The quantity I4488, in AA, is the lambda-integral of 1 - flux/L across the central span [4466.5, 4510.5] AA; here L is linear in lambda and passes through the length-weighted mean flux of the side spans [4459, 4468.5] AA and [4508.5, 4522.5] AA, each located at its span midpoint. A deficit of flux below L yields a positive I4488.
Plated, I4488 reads -1.6 AA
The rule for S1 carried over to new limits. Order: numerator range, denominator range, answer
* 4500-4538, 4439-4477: 1.06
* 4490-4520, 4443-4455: 1.04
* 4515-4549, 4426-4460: 1.02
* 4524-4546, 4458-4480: 1.07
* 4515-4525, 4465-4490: 1.03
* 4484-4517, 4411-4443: 1.06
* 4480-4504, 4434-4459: 1.05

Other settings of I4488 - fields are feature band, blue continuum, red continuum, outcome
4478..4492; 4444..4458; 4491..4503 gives 0.8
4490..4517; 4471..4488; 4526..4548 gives -1.7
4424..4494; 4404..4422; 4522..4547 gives 1.0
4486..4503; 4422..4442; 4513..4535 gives -0.3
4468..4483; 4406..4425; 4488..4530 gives 0.5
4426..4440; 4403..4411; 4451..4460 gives -0.9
